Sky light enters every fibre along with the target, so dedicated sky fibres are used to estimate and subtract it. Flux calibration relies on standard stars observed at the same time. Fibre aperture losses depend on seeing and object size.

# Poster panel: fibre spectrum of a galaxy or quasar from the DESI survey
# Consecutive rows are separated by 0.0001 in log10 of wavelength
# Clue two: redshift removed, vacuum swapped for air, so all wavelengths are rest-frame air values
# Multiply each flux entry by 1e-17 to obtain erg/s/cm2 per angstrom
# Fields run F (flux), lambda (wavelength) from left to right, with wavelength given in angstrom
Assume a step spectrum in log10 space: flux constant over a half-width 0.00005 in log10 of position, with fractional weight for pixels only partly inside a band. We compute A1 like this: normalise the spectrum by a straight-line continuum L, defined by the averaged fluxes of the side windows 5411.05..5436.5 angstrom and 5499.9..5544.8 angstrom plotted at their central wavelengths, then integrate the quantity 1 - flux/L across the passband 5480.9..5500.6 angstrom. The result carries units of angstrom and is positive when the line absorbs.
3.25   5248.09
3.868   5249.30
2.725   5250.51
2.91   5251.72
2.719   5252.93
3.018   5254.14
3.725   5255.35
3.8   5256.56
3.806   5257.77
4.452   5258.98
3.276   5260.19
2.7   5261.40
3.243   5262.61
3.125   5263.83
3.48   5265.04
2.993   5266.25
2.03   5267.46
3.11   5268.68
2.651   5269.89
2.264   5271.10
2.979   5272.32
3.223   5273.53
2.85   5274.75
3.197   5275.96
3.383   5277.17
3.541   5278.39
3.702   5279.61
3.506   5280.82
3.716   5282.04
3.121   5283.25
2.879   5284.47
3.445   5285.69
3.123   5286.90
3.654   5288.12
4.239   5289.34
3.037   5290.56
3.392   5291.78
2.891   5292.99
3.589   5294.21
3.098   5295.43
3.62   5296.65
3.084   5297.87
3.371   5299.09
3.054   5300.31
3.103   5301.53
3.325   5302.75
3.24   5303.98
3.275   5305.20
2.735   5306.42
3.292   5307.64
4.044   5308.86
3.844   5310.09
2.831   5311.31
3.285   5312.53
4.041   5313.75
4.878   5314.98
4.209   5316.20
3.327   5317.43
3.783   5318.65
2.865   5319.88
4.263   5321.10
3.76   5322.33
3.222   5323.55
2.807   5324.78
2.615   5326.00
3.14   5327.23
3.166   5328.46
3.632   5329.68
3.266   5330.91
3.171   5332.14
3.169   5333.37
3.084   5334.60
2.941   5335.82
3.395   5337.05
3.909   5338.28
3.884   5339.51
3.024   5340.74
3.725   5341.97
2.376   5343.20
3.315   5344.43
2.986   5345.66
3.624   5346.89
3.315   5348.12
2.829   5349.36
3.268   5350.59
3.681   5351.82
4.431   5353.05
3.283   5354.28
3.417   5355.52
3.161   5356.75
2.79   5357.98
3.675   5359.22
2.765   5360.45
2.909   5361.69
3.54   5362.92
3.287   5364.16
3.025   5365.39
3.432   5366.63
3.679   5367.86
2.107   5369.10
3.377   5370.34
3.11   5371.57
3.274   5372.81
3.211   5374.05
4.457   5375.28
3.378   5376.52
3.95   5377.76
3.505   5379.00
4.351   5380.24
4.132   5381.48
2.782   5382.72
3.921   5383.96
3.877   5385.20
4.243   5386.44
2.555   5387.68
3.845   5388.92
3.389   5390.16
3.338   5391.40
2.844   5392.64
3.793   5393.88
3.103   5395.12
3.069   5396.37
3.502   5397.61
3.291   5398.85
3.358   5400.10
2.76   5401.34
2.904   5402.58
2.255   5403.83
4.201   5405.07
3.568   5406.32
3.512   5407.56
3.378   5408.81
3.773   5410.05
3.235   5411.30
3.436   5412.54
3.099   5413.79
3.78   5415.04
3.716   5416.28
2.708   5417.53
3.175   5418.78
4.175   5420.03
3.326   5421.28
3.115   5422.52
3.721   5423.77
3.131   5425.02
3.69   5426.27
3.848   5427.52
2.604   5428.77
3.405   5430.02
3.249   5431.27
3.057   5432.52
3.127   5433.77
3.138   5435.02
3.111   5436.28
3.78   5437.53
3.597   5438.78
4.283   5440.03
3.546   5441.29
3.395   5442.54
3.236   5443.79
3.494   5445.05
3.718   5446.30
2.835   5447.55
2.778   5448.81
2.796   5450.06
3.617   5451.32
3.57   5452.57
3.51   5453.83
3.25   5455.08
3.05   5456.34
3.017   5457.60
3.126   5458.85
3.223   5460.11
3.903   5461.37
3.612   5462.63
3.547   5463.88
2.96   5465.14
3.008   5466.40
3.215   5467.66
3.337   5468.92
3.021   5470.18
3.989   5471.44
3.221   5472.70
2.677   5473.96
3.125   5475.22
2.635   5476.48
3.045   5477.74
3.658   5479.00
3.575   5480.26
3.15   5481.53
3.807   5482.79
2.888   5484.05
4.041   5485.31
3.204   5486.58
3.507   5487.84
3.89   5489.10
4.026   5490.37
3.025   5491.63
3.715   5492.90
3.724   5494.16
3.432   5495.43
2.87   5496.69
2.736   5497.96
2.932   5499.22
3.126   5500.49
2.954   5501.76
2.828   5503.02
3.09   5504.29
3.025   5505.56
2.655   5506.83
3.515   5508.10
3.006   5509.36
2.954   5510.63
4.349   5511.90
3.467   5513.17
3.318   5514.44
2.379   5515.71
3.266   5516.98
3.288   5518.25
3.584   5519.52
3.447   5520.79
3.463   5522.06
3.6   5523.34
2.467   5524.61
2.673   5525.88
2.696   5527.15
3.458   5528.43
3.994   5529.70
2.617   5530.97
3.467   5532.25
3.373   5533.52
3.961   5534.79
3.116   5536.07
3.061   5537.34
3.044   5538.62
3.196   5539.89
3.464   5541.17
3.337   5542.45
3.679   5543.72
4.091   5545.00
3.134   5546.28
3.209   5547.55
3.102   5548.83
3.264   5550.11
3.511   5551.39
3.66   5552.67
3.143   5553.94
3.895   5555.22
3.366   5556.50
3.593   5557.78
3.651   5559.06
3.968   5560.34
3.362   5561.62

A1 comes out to -0.7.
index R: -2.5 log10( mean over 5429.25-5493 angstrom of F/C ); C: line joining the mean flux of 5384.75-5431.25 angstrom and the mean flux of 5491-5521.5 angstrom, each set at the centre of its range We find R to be -0.02 mag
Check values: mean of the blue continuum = 3.37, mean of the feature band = 3.34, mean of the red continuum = 3.2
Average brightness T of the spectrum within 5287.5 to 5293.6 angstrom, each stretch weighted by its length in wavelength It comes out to 3.44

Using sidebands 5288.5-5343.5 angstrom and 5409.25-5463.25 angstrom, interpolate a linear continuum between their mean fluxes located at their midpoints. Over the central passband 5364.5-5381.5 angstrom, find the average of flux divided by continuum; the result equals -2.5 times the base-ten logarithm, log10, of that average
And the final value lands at -0.03 mag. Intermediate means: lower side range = 3.38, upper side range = 3.37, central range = 3.47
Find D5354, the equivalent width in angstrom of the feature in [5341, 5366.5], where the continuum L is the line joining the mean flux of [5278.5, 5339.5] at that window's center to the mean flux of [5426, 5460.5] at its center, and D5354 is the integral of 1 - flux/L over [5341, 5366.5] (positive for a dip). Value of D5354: 0.8 angstrom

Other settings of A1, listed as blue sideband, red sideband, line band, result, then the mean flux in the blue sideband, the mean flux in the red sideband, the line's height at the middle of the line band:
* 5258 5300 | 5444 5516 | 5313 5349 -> -1.8 angstrom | 3.24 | 3.27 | 3.25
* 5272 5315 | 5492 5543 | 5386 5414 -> -0.3 angstrom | 3.36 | 3.21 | 3.29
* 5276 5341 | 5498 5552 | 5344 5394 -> -0.8 angstrom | 3.4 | 3.24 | 3.35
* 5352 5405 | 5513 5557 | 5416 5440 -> -0.1 angstrom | 3.37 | 3.31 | 3.35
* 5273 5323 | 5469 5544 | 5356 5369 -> 0.8 angstrom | 3.44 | 3.27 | 3.38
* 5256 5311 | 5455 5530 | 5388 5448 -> -1.8 angstrom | 3.27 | 3.26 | 3.26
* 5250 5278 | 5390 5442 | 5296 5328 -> -2.3 angstrom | 3.12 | 3.36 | 3.2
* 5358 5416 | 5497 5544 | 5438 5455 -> -0.6 angstrom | 3.39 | 3.2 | 3.3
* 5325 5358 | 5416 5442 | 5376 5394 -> -1.3 angstrom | 3.29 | 3.4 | 3.34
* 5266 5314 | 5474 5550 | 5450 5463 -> -0.3 angstrom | 3.24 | 3.27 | 3.27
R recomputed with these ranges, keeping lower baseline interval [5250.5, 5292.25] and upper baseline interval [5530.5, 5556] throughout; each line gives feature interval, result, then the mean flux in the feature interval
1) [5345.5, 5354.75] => -0.06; 3.45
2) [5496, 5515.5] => 0.08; 3.11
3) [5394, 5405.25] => 0.05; 3.15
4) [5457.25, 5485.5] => 0.02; 3.29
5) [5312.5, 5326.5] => -0.11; 3.61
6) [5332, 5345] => 0.00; 3.28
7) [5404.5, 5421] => -0.07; 3.51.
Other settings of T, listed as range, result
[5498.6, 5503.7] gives 2.96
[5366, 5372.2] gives 3.14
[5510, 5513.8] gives 3.59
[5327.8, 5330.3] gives 3.4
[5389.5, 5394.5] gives 3.35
